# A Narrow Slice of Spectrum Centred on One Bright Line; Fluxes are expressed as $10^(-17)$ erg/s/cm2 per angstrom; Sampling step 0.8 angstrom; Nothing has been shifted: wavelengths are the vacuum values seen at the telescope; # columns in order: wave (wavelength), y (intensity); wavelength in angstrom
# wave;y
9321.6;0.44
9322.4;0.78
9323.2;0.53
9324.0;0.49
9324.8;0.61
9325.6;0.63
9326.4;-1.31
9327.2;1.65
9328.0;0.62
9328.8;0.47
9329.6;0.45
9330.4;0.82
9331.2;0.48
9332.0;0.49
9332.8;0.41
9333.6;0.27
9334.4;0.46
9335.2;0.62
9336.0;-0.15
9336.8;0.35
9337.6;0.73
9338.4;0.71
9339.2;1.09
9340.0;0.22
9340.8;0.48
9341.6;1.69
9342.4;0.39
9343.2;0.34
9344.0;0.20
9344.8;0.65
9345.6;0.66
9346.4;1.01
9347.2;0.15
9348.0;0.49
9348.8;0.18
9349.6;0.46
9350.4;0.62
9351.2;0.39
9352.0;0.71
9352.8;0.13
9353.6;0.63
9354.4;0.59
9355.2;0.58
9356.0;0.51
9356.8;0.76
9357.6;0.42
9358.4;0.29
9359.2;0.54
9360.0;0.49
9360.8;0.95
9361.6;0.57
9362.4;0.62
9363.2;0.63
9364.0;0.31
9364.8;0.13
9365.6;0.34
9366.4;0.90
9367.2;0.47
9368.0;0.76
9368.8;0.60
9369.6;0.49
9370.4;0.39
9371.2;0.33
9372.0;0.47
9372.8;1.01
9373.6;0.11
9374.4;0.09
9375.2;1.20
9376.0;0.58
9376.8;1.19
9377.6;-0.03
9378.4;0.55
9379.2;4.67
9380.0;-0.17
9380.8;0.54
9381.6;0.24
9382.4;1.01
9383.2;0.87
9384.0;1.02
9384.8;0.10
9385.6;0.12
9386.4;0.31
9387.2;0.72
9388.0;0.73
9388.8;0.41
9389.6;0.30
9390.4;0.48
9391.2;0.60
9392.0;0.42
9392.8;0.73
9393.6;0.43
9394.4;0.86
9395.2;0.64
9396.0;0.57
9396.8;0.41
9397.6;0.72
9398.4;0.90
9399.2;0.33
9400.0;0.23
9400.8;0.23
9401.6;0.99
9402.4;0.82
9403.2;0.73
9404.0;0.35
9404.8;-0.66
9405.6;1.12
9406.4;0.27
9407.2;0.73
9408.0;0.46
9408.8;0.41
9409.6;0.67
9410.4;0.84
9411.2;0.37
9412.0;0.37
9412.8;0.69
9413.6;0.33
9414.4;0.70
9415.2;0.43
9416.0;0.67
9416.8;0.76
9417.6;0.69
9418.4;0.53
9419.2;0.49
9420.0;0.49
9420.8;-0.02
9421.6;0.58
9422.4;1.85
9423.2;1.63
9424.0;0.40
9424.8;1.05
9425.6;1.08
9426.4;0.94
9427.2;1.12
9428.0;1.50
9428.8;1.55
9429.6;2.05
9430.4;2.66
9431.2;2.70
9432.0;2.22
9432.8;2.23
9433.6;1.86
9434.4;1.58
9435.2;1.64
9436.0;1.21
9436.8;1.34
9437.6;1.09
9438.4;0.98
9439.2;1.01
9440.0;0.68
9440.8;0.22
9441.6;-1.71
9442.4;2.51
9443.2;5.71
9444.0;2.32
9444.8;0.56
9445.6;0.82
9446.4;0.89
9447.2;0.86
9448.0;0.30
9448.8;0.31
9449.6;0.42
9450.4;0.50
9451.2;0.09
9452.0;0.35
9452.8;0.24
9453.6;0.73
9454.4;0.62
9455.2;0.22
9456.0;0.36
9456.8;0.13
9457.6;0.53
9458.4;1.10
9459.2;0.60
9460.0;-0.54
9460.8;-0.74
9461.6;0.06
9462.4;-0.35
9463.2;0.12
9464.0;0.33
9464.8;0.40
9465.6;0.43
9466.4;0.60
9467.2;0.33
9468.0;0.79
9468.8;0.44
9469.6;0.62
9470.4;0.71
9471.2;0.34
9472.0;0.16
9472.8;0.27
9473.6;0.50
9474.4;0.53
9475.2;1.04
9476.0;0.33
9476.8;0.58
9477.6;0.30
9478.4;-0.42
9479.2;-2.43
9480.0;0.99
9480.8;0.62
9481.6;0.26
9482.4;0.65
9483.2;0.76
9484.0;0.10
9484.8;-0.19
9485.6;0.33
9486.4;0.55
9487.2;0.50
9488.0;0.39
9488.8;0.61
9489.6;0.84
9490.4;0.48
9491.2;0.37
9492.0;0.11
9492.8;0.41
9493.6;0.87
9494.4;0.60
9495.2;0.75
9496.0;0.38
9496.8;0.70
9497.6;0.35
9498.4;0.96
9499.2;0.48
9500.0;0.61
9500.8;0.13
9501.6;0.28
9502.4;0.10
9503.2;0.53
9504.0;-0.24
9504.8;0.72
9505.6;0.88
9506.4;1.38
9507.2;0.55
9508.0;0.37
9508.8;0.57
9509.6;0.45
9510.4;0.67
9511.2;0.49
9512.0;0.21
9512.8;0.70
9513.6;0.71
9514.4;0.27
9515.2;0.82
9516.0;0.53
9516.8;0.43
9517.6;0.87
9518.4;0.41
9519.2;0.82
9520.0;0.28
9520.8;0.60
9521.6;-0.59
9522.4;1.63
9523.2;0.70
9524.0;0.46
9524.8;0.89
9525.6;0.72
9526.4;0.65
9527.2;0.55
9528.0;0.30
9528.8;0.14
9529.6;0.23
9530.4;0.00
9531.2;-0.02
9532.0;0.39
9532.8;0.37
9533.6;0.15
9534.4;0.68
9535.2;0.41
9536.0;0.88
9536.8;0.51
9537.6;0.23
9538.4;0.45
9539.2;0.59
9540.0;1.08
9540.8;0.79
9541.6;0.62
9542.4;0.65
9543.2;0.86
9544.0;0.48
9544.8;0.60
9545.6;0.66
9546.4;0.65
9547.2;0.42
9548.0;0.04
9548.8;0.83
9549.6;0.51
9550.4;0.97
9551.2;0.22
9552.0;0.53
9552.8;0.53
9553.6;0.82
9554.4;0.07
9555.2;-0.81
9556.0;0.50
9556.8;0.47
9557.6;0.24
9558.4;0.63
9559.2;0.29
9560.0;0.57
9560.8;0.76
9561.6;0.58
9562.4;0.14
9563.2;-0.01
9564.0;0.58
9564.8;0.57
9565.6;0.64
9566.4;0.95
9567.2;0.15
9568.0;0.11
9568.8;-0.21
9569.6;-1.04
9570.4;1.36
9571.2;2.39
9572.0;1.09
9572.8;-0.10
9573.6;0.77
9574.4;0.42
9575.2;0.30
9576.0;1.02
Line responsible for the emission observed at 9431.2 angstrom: H-beta 4861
